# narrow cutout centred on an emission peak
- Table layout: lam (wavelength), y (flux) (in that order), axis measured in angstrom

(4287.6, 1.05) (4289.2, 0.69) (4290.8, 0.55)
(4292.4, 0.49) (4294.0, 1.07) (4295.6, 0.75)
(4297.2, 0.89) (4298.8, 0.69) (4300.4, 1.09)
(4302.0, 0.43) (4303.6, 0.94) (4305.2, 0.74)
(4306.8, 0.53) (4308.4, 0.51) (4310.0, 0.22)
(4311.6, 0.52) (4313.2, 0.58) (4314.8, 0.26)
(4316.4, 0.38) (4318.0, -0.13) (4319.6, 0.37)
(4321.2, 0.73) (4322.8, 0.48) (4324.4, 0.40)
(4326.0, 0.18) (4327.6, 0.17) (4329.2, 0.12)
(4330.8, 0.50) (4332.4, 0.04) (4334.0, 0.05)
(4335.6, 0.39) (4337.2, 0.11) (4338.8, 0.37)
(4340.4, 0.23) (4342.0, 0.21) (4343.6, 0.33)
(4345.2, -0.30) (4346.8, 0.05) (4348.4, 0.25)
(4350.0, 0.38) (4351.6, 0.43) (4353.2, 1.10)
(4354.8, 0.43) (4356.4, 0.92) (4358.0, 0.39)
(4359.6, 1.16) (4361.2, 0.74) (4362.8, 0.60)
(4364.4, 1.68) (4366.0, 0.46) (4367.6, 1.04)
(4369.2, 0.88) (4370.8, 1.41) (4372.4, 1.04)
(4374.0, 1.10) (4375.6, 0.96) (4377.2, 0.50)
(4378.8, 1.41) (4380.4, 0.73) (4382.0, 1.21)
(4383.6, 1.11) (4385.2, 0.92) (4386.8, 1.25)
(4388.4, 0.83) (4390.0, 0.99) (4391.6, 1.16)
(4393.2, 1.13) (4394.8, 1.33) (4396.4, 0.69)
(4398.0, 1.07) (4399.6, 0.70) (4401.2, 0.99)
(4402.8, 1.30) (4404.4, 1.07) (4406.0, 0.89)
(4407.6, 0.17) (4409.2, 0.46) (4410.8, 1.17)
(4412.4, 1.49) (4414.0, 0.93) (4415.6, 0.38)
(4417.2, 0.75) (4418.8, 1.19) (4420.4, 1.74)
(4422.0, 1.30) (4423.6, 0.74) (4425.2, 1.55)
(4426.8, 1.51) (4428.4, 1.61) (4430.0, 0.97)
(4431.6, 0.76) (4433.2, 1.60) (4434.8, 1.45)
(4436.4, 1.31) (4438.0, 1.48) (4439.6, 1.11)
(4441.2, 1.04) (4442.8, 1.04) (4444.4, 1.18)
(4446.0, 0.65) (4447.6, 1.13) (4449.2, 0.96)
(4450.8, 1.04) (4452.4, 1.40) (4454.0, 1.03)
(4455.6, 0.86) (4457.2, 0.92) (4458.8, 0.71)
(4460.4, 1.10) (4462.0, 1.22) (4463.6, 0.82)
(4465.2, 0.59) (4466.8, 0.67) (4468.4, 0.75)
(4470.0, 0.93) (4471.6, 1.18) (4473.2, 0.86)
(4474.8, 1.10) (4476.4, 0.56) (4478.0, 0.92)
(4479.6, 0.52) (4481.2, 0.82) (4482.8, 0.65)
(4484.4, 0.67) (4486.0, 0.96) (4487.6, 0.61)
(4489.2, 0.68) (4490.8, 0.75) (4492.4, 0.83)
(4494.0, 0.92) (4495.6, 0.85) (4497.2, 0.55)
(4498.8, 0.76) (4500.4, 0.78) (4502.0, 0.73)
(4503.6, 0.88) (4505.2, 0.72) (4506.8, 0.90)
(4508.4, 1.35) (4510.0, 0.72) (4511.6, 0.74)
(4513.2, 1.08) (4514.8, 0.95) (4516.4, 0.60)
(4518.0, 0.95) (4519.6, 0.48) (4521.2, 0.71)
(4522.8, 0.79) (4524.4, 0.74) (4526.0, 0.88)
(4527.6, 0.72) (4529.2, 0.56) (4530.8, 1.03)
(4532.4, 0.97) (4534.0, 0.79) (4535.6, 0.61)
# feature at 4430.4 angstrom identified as C IV 1549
